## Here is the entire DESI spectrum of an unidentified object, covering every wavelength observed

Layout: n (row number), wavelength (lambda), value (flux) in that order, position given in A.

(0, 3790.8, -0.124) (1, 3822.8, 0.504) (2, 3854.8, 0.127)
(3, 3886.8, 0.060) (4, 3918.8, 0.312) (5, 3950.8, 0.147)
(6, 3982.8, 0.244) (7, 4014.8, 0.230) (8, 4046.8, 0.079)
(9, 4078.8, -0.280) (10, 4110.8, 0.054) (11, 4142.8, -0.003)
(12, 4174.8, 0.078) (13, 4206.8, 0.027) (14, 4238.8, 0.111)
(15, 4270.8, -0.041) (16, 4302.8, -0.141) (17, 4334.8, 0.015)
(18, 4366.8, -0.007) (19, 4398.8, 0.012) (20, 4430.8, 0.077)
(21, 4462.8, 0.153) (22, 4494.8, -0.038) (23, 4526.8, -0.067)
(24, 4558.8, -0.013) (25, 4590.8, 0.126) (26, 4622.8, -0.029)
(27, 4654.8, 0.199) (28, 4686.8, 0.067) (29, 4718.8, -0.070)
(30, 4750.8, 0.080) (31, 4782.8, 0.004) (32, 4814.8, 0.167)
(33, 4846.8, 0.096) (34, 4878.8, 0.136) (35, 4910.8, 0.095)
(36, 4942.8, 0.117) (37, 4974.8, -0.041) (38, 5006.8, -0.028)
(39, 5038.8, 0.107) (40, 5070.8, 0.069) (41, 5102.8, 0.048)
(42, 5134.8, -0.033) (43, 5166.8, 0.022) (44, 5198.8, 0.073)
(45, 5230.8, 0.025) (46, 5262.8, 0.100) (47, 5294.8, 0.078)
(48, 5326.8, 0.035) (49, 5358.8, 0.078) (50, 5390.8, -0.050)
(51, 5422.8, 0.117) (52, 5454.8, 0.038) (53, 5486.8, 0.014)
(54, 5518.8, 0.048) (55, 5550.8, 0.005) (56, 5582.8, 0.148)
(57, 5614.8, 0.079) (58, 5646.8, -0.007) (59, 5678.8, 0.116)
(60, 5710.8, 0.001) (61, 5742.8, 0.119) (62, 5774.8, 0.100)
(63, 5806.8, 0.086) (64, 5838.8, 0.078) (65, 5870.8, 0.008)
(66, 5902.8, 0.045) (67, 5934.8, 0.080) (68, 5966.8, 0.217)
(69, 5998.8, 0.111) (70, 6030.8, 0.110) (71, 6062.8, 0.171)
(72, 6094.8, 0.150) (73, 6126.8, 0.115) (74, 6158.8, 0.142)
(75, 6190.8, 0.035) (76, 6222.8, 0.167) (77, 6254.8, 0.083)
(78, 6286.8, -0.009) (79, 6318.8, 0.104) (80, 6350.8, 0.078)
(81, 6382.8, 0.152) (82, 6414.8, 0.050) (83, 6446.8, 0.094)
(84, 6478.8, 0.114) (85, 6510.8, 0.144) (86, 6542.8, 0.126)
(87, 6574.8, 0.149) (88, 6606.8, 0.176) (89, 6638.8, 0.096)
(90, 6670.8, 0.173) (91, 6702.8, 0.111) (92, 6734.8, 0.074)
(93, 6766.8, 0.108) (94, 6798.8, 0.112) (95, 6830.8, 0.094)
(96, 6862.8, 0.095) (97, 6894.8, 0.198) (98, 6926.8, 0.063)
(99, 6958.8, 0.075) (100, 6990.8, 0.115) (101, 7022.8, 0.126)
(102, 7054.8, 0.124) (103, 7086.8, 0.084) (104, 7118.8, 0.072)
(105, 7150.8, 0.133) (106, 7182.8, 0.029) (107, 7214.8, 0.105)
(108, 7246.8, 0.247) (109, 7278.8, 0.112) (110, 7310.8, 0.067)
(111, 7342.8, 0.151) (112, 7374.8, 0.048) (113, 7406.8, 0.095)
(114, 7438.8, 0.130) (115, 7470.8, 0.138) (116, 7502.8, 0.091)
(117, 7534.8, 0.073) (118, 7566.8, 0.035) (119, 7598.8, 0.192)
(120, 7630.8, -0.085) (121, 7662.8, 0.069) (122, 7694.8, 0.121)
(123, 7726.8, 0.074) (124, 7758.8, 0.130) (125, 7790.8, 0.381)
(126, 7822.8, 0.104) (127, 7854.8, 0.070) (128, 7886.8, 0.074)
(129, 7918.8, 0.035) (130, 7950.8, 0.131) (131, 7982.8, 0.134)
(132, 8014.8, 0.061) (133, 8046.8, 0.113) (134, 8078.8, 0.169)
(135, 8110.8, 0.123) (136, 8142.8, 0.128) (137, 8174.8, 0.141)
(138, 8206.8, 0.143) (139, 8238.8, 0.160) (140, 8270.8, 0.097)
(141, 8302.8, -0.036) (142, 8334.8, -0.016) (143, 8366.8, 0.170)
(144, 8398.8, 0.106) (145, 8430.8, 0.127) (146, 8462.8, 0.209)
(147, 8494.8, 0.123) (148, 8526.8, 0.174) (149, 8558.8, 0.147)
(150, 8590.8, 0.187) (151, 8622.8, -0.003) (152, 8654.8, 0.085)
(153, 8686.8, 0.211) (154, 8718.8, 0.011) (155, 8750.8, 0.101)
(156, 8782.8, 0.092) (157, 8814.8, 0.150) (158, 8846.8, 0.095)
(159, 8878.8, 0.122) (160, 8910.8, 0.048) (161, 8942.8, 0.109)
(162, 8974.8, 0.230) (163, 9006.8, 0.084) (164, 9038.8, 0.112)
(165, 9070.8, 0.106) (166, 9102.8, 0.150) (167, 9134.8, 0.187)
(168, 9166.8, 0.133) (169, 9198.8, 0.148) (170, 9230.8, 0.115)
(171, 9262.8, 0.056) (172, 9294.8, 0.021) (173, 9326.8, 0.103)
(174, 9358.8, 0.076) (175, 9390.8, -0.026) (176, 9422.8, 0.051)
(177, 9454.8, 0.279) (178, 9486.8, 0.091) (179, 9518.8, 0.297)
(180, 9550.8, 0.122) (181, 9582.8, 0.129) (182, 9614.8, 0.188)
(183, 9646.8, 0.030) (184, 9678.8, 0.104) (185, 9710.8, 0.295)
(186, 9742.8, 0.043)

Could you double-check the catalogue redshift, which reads 1.09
